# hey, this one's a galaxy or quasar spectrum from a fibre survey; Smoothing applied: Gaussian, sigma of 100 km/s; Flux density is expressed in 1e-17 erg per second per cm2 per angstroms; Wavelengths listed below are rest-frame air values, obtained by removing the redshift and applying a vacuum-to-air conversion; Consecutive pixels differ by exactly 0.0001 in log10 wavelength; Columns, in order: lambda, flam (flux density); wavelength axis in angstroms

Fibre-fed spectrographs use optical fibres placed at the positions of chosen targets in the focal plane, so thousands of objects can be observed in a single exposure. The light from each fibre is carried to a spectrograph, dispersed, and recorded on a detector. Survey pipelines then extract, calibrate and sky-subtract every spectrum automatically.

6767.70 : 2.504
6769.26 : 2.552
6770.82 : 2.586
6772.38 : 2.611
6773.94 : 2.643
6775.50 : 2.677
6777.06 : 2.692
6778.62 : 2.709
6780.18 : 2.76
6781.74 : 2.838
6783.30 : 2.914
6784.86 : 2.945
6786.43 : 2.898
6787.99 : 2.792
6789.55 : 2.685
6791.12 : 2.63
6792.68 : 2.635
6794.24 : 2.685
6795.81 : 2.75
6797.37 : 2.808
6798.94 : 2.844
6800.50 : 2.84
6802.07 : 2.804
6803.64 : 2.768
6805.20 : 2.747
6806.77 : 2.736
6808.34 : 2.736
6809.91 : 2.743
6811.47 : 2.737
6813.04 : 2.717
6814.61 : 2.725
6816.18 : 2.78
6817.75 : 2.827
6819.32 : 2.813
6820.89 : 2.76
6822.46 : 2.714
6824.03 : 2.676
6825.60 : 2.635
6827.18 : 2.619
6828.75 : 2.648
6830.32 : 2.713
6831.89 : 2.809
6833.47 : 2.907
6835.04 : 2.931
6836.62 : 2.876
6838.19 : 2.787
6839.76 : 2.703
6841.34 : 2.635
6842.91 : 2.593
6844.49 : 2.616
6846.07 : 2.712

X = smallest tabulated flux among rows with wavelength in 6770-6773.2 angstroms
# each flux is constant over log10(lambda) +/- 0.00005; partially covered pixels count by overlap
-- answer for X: 2.586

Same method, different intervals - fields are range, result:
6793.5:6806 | 2.685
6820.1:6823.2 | 2.714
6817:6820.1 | 2.813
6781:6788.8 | 2.792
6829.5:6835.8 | 2.713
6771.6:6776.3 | 2.611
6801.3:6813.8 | 2.717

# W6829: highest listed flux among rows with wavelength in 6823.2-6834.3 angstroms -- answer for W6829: 2.907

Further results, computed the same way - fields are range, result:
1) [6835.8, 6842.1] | 2.876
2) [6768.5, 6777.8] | 2.692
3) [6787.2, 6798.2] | 2.808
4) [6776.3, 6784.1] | 2.914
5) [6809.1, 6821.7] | 2.827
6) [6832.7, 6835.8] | 2.931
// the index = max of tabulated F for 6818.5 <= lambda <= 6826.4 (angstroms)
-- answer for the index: 2.813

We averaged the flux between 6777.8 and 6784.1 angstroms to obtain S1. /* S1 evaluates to 2.81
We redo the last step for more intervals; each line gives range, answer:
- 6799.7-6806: 2.79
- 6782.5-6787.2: 2.92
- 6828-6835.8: 2.8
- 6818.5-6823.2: 2.76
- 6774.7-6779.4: 2.69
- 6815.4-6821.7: 2.8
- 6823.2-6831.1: 2.66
